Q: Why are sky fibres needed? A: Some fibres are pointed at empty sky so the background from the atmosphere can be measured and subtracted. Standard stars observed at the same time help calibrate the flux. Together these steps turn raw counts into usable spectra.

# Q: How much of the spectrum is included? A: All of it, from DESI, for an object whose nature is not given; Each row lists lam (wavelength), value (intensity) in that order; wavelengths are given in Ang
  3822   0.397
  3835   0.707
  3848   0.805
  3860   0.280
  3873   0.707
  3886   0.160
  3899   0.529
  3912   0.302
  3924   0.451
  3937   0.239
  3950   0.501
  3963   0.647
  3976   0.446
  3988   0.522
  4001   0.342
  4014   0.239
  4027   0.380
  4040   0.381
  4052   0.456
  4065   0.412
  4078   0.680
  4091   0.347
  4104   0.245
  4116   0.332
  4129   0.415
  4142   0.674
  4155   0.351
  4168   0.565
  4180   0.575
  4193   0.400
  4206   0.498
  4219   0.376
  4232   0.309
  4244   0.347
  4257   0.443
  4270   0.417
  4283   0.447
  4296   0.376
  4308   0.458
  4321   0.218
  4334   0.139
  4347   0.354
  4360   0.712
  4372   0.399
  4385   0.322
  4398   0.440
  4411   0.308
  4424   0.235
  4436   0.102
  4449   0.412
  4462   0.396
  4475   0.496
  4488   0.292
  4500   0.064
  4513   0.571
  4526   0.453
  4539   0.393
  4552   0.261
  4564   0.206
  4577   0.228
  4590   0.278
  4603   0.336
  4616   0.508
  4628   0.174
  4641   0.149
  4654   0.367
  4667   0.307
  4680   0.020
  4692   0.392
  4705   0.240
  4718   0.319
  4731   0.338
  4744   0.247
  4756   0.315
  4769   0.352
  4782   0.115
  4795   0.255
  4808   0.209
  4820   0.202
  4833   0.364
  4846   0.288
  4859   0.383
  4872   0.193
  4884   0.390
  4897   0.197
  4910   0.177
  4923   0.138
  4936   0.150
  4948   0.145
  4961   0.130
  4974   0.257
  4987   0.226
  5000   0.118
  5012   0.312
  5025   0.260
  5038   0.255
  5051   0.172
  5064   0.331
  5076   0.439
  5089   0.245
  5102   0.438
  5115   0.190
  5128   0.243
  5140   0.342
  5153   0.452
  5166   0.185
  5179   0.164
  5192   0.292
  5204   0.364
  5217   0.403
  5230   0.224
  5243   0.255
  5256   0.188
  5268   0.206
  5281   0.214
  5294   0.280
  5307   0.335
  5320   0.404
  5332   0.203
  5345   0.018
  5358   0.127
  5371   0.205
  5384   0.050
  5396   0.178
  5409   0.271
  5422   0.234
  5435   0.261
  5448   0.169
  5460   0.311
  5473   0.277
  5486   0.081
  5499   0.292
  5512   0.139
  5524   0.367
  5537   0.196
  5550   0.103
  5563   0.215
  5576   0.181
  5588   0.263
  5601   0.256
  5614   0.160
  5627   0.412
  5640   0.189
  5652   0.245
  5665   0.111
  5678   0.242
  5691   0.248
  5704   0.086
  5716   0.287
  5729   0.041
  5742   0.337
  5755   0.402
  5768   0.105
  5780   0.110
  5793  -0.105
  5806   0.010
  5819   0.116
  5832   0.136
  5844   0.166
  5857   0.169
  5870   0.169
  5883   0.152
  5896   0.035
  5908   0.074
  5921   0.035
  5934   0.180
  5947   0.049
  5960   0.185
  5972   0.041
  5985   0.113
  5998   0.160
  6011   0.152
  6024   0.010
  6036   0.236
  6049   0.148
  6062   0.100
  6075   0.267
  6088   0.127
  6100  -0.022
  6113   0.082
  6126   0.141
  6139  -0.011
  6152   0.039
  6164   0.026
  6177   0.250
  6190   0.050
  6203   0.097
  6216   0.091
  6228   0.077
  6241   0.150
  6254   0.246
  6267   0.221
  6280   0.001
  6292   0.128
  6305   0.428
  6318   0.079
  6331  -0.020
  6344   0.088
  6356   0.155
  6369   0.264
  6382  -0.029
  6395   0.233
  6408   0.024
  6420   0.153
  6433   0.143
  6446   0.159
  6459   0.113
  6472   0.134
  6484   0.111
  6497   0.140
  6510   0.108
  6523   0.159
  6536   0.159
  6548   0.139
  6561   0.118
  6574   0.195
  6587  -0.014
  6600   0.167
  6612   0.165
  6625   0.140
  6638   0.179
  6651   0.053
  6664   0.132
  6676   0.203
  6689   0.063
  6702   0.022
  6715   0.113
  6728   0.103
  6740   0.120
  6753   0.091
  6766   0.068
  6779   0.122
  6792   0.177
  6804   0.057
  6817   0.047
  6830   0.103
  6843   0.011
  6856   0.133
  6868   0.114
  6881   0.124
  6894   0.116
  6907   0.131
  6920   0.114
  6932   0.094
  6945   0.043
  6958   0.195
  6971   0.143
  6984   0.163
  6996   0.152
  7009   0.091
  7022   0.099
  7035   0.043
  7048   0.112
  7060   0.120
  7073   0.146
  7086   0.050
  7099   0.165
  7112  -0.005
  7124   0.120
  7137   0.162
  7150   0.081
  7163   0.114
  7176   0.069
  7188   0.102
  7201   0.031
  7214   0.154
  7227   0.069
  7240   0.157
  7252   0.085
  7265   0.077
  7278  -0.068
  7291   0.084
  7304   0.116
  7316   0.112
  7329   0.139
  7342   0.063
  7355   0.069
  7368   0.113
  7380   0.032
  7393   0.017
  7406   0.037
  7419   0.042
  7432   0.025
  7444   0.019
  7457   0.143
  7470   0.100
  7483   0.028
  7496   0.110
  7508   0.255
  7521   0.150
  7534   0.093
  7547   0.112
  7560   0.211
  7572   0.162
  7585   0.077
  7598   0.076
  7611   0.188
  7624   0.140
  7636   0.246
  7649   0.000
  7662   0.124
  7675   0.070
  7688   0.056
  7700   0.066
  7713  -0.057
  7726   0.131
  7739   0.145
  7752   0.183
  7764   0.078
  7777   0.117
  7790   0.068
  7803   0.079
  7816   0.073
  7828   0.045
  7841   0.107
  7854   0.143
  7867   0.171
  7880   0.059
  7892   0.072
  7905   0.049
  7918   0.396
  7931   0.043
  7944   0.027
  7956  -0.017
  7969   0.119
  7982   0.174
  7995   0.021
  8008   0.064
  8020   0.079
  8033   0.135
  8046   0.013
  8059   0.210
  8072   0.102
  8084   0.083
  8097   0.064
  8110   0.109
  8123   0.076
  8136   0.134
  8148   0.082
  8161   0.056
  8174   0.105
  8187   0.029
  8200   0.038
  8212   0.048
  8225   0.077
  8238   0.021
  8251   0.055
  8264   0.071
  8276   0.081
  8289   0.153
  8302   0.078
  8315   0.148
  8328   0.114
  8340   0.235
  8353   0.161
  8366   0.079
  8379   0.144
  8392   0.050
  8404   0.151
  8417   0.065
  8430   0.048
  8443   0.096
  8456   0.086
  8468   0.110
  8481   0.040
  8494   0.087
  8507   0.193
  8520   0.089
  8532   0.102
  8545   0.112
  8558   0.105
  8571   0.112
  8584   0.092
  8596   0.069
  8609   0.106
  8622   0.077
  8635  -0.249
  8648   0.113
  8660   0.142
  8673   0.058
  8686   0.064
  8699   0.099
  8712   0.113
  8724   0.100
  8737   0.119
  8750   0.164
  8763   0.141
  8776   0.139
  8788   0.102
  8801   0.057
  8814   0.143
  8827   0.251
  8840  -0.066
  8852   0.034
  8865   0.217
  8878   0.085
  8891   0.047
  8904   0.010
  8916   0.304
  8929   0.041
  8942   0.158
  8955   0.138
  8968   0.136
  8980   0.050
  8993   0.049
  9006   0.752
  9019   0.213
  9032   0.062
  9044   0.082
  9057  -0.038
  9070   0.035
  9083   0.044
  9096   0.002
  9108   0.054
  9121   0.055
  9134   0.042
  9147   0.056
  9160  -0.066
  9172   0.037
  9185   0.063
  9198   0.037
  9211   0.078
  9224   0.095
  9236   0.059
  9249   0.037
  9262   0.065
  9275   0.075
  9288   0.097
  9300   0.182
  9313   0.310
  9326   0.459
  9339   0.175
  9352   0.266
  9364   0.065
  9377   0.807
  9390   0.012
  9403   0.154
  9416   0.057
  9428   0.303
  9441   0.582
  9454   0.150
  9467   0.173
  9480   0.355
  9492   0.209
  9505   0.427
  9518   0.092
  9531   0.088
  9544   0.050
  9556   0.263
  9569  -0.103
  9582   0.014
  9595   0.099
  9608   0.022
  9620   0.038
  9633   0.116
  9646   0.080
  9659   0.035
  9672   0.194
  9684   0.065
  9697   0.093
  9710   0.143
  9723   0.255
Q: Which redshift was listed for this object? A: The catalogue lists 1.42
